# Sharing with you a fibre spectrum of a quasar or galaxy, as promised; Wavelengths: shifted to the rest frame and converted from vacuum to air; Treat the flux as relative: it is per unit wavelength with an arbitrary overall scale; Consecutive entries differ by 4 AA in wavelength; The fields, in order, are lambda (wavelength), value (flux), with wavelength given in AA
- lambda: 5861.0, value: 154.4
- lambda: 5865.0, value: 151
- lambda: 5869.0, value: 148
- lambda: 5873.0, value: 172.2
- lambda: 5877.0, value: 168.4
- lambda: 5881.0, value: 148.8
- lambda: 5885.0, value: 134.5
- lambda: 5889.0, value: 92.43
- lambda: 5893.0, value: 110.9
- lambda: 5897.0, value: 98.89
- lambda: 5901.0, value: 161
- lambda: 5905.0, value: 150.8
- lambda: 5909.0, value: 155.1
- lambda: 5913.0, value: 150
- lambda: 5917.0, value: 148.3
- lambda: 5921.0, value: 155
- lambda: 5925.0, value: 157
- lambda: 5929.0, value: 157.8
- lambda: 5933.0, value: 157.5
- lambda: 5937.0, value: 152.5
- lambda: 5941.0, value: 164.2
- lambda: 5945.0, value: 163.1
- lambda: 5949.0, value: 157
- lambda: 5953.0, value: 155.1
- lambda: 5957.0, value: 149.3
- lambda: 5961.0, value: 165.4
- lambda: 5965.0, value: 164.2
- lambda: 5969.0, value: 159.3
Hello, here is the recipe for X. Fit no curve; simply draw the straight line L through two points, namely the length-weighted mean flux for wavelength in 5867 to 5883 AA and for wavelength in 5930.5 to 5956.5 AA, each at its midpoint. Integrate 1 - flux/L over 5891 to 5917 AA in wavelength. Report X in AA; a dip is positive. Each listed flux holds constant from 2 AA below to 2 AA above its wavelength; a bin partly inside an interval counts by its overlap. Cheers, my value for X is 3.3 AA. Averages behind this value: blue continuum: 159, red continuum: 158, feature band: 139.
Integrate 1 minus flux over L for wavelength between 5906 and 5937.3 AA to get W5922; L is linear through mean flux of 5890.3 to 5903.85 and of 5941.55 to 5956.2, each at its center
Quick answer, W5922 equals -3.2 AA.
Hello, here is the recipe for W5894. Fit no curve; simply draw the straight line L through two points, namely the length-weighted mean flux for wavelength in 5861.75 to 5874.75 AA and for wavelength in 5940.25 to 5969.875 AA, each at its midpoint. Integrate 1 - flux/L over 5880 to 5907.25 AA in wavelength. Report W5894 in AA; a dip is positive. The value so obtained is 5.1 AA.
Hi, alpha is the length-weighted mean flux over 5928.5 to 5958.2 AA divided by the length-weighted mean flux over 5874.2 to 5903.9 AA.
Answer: 1.19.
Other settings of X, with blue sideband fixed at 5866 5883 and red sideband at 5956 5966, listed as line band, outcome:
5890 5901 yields 3.1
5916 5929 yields 0.4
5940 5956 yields 0.1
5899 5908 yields 0.2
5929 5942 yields 0.2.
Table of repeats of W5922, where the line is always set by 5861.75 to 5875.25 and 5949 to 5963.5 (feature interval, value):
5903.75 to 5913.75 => 0.3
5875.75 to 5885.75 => 0.4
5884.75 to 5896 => 3.5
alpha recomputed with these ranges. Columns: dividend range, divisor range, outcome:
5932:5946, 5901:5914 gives 1.04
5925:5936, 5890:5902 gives 1.33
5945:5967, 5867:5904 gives 1.15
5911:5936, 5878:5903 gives 1.22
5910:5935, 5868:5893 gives 1.09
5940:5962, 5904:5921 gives 1.05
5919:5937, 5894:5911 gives 1.12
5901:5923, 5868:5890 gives 1.04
